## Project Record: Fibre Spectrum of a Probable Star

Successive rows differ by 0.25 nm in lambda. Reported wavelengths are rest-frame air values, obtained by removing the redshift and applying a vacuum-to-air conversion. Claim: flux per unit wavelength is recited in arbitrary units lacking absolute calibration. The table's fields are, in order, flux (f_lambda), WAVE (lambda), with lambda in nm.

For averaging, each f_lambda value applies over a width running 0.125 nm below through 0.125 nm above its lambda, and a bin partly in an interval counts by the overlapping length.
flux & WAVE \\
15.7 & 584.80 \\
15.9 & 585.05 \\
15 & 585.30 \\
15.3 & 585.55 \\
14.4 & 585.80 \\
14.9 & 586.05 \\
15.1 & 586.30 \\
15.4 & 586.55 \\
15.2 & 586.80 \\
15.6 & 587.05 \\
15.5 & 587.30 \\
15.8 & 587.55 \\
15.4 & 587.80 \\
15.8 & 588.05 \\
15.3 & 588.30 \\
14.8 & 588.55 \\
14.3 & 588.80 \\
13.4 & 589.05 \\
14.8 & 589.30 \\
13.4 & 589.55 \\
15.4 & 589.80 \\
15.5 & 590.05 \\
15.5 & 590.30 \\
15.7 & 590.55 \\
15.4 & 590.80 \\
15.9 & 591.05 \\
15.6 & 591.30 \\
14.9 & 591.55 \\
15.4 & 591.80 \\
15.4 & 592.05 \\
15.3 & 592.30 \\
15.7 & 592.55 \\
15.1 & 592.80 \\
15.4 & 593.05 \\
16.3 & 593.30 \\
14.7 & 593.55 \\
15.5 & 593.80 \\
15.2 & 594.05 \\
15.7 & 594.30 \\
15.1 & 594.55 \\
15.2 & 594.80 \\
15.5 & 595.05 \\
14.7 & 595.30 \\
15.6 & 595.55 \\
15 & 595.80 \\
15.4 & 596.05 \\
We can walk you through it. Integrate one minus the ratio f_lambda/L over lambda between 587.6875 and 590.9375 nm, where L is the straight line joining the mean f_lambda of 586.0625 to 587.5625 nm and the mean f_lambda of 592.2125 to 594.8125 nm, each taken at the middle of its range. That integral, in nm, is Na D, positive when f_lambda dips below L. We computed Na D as 0.08 nm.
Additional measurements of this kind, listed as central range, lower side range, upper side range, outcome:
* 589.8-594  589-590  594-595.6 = -0.185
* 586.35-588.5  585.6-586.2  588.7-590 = -0.132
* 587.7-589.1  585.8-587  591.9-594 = 0.027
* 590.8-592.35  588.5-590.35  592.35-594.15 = -0.038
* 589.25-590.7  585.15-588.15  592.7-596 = 0.022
